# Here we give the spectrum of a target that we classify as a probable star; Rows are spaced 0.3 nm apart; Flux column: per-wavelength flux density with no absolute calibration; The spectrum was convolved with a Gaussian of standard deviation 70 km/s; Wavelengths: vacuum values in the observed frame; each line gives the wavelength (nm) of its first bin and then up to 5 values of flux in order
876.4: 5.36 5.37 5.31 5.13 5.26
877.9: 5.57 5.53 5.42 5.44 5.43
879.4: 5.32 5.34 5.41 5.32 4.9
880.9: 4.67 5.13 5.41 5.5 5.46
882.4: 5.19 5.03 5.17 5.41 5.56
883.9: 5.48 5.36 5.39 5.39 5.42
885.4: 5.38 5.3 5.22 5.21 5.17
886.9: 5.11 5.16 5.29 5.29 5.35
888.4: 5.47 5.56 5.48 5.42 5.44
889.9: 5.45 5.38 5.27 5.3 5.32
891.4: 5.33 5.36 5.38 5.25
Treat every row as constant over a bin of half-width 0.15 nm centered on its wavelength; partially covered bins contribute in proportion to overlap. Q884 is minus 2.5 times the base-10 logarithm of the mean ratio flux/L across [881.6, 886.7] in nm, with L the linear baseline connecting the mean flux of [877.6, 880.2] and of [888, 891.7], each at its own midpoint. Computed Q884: 0.015 mag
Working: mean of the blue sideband 5.42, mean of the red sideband 5.4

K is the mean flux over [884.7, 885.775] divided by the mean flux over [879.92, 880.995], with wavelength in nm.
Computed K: 1.06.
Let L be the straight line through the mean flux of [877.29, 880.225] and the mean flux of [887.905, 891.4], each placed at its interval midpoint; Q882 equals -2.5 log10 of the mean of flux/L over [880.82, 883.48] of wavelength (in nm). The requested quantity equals 0.03 mag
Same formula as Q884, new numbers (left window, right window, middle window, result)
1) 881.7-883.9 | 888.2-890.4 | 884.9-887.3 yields 0.029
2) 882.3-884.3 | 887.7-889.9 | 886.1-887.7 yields 0.041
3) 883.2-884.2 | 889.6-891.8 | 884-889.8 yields 0.015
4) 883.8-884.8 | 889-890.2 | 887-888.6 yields 0.022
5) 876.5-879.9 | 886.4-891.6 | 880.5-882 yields 0.046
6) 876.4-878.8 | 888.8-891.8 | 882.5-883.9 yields 0.014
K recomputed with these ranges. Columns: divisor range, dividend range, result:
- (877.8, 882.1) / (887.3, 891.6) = 1.01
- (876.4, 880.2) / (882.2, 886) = 0.99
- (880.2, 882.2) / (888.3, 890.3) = 1.05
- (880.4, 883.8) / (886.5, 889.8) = 1.02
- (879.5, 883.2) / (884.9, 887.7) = 1.01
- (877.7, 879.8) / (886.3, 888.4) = 0.97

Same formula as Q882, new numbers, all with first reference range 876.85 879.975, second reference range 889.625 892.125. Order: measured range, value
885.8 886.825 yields 0.034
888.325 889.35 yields -0.027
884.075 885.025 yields -0.004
